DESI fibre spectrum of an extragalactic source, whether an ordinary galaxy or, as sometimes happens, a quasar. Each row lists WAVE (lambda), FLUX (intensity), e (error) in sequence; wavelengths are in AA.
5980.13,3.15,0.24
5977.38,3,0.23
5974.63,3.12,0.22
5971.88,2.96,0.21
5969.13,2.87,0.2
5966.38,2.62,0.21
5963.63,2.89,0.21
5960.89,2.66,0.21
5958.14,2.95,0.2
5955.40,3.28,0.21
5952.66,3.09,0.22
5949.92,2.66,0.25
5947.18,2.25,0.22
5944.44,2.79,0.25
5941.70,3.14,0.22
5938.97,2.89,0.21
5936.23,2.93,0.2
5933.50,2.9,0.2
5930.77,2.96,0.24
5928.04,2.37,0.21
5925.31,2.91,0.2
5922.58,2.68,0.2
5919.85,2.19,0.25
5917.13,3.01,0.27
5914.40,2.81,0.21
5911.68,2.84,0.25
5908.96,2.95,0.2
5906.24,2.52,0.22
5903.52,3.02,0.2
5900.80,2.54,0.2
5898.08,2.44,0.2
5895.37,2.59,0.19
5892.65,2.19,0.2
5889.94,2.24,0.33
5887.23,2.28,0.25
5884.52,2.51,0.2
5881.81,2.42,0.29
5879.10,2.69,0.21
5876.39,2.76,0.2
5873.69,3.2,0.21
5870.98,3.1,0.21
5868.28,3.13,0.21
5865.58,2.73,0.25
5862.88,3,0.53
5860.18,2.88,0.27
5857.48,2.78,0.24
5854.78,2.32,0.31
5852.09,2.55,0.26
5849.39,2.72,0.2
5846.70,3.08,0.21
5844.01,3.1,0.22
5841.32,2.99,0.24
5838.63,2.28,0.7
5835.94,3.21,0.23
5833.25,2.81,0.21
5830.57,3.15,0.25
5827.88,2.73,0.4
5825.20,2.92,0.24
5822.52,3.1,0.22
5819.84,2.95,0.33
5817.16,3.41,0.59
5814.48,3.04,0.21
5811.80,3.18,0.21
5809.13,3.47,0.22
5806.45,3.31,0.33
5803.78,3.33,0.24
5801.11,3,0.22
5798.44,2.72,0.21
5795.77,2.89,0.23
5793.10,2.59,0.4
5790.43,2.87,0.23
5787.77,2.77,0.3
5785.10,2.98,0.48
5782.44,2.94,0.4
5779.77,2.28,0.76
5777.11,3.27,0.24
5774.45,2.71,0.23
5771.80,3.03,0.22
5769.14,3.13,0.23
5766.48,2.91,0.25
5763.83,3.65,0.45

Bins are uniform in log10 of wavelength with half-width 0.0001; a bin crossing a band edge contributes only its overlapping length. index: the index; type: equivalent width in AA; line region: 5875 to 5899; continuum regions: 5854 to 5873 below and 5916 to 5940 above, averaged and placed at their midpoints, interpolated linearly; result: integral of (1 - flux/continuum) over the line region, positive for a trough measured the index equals 3.2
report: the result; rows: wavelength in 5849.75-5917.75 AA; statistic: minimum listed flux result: 2.19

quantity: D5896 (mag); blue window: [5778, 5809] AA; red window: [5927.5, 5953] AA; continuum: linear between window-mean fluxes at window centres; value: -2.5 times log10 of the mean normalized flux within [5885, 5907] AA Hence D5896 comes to 0.15 mag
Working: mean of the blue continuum 2.91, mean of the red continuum 2.8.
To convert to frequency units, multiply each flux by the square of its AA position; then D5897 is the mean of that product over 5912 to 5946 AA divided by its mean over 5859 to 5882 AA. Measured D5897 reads 0.98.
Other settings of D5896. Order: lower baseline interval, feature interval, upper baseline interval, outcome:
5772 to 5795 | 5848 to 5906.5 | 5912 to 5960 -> 0.058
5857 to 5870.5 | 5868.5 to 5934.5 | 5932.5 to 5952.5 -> 0.075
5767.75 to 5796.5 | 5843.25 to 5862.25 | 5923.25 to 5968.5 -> 0.028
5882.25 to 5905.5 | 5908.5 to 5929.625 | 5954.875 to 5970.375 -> -0.041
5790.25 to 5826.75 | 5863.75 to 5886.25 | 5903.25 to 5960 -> 0.043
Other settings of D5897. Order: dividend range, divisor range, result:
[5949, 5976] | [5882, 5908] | 1.20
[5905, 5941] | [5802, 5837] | 0.92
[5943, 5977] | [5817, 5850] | 1.01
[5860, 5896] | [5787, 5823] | 0.90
